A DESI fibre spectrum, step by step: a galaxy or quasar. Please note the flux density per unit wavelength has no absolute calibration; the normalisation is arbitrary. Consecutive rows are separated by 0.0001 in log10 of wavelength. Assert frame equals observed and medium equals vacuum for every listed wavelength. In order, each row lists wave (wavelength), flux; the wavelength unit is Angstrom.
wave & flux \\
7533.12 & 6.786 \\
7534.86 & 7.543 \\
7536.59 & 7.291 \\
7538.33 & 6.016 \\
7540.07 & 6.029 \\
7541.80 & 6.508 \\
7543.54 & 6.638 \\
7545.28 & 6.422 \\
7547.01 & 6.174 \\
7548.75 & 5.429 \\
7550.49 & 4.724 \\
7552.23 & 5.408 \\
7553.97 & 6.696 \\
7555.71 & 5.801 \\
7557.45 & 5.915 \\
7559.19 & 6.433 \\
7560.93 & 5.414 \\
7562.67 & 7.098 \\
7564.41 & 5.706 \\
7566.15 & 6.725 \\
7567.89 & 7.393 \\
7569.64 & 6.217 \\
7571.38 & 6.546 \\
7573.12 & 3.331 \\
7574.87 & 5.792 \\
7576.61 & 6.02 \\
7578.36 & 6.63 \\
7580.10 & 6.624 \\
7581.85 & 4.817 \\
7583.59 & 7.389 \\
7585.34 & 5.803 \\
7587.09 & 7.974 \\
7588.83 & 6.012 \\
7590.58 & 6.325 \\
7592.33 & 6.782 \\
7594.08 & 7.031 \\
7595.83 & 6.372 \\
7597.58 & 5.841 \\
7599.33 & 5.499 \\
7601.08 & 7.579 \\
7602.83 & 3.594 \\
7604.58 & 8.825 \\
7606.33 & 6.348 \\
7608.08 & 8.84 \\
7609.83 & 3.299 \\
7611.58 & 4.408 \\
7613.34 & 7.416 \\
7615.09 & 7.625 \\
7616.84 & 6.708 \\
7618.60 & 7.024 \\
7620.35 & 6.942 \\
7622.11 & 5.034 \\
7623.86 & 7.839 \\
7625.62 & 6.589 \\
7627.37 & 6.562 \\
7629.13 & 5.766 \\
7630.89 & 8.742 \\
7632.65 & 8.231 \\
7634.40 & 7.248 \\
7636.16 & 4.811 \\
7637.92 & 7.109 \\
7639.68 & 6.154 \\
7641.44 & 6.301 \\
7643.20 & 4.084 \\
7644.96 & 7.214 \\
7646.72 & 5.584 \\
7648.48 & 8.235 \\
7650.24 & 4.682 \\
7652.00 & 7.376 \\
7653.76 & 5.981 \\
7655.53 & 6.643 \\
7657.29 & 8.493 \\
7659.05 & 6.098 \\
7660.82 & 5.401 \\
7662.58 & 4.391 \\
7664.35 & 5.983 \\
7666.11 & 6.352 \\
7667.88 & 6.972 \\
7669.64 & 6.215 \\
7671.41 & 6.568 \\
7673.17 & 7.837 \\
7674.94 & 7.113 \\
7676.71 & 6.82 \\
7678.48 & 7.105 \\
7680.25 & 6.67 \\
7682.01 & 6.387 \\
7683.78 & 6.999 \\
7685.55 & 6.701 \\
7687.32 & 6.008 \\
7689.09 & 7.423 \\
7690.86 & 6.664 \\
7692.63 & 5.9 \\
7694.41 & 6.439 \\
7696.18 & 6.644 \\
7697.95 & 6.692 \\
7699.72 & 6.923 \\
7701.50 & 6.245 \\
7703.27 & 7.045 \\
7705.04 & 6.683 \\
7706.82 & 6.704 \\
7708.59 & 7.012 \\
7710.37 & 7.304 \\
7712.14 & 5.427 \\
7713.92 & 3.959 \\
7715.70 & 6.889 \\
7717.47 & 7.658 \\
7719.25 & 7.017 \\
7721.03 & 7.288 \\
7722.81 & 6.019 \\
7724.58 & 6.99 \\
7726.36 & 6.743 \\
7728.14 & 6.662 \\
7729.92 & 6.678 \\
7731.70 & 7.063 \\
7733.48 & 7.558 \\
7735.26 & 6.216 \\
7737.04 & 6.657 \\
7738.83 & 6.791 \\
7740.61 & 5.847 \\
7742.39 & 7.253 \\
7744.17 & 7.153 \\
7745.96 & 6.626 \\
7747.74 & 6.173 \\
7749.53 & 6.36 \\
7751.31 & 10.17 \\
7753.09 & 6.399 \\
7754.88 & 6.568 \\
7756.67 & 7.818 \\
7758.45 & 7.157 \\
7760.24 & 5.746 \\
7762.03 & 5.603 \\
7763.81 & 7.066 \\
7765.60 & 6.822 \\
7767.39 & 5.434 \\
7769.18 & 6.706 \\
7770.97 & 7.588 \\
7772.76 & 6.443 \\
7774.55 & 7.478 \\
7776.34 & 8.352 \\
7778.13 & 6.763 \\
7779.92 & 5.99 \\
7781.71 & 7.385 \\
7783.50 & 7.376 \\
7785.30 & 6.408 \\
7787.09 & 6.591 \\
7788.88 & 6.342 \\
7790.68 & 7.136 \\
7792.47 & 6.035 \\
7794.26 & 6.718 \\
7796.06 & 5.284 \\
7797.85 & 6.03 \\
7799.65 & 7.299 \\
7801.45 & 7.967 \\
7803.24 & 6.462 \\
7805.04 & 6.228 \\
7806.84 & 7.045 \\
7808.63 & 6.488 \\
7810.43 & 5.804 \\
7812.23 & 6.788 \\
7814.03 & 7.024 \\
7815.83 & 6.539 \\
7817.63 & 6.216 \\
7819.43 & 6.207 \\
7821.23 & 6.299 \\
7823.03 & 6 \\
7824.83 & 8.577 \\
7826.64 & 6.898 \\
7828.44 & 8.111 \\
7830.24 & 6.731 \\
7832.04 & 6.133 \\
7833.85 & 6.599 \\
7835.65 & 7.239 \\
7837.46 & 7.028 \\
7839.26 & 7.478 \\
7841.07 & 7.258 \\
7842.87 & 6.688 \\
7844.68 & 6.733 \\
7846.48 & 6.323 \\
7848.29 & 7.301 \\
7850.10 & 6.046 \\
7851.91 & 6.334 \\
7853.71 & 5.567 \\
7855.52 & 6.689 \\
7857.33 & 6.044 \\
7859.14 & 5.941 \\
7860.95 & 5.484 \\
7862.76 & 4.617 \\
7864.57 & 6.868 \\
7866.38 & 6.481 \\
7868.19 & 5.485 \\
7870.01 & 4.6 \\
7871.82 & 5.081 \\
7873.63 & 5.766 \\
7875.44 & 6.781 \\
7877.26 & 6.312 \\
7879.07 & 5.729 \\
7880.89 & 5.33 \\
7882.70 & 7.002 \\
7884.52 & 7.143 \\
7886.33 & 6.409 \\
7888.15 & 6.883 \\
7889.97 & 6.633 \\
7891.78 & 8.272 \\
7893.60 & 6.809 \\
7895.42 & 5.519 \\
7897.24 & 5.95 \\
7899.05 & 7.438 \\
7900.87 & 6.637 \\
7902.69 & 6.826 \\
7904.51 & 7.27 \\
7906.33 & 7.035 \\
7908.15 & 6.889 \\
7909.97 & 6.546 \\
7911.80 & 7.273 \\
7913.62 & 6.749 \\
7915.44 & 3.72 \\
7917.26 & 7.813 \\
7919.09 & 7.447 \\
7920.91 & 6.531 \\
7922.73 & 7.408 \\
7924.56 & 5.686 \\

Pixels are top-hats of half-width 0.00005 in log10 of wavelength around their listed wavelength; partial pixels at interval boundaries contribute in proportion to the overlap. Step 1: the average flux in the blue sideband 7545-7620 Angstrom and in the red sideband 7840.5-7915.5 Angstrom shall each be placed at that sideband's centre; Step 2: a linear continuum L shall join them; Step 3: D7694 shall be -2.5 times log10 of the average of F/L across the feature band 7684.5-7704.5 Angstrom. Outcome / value -0.05 mag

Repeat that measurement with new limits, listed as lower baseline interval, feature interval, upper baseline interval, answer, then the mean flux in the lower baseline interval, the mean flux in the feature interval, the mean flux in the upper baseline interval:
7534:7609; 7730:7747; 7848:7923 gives -0.07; 6.31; 6.78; 6.38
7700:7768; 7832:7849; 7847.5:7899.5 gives -0.10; 6.71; 6.91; 6.21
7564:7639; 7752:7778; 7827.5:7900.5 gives -0.06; 6.45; 6.82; 6.42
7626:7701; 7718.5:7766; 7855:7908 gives -0.06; 6.56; 6.83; 6.32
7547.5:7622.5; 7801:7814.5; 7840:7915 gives -0.05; 6.23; 6.68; 6.39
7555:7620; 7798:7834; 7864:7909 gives -0.06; 6.31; 6.76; 6.44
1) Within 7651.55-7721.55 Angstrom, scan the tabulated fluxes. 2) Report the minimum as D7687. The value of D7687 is 3.959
